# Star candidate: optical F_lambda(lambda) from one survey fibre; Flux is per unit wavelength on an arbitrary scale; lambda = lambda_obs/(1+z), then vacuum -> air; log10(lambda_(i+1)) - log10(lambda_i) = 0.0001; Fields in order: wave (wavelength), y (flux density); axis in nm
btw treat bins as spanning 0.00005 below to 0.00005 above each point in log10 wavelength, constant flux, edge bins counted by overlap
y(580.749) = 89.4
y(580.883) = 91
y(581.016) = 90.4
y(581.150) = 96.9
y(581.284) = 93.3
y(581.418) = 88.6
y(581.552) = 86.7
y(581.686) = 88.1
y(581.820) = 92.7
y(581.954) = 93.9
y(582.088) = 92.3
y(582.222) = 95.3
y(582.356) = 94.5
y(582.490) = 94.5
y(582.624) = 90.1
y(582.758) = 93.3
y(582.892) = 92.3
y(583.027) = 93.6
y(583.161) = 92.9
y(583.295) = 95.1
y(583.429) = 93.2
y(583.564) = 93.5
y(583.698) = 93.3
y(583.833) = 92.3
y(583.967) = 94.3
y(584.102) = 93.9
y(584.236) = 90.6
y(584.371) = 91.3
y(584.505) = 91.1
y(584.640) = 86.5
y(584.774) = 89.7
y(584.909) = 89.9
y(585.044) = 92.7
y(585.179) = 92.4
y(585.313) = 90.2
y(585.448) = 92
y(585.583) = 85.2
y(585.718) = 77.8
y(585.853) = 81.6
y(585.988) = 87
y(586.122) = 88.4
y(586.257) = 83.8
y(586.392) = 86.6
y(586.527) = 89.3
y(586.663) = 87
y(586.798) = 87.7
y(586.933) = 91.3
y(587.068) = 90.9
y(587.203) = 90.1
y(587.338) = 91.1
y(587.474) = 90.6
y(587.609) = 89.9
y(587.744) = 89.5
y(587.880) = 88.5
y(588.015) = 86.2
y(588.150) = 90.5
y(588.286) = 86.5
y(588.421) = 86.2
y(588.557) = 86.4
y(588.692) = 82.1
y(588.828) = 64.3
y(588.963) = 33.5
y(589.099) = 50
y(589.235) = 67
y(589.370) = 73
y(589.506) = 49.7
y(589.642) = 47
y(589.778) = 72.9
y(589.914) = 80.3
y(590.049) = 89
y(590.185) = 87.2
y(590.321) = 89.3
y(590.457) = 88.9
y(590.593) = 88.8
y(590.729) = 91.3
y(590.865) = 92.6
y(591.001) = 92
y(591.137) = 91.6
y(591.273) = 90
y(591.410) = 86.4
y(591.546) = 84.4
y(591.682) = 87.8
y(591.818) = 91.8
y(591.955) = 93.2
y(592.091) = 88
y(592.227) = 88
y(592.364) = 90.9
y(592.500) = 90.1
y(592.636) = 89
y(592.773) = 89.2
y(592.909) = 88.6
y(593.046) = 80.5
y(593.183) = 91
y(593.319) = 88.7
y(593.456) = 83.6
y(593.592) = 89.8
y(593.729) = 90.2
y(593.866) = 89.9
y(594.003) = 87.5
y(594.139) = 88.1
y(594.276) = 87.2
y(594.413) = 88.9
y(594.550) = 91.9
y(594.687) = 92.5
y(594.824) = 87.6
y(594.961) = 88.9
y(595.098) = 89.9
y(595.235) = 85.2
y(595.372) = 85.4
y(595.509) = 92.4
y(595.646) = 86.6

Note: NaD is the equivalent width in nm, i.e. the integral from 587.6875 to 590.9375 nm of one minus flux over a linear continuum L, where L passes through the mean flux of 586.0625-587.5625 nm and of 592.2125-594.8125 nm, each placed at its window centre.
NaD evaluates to 0.41 nm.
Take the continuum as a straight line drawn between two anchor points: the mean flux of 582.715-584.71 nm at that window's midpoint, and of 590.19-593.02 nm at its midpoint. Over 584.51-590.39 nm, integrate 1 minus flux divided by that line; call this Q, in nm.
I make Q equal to 0.57 nm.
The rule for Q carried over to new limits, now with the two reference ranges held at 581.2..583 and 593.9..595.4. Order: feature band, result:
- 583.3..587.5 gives 0.070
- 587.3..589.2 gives 0.233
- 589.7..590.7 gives 0.053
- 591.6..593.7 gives 0.011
